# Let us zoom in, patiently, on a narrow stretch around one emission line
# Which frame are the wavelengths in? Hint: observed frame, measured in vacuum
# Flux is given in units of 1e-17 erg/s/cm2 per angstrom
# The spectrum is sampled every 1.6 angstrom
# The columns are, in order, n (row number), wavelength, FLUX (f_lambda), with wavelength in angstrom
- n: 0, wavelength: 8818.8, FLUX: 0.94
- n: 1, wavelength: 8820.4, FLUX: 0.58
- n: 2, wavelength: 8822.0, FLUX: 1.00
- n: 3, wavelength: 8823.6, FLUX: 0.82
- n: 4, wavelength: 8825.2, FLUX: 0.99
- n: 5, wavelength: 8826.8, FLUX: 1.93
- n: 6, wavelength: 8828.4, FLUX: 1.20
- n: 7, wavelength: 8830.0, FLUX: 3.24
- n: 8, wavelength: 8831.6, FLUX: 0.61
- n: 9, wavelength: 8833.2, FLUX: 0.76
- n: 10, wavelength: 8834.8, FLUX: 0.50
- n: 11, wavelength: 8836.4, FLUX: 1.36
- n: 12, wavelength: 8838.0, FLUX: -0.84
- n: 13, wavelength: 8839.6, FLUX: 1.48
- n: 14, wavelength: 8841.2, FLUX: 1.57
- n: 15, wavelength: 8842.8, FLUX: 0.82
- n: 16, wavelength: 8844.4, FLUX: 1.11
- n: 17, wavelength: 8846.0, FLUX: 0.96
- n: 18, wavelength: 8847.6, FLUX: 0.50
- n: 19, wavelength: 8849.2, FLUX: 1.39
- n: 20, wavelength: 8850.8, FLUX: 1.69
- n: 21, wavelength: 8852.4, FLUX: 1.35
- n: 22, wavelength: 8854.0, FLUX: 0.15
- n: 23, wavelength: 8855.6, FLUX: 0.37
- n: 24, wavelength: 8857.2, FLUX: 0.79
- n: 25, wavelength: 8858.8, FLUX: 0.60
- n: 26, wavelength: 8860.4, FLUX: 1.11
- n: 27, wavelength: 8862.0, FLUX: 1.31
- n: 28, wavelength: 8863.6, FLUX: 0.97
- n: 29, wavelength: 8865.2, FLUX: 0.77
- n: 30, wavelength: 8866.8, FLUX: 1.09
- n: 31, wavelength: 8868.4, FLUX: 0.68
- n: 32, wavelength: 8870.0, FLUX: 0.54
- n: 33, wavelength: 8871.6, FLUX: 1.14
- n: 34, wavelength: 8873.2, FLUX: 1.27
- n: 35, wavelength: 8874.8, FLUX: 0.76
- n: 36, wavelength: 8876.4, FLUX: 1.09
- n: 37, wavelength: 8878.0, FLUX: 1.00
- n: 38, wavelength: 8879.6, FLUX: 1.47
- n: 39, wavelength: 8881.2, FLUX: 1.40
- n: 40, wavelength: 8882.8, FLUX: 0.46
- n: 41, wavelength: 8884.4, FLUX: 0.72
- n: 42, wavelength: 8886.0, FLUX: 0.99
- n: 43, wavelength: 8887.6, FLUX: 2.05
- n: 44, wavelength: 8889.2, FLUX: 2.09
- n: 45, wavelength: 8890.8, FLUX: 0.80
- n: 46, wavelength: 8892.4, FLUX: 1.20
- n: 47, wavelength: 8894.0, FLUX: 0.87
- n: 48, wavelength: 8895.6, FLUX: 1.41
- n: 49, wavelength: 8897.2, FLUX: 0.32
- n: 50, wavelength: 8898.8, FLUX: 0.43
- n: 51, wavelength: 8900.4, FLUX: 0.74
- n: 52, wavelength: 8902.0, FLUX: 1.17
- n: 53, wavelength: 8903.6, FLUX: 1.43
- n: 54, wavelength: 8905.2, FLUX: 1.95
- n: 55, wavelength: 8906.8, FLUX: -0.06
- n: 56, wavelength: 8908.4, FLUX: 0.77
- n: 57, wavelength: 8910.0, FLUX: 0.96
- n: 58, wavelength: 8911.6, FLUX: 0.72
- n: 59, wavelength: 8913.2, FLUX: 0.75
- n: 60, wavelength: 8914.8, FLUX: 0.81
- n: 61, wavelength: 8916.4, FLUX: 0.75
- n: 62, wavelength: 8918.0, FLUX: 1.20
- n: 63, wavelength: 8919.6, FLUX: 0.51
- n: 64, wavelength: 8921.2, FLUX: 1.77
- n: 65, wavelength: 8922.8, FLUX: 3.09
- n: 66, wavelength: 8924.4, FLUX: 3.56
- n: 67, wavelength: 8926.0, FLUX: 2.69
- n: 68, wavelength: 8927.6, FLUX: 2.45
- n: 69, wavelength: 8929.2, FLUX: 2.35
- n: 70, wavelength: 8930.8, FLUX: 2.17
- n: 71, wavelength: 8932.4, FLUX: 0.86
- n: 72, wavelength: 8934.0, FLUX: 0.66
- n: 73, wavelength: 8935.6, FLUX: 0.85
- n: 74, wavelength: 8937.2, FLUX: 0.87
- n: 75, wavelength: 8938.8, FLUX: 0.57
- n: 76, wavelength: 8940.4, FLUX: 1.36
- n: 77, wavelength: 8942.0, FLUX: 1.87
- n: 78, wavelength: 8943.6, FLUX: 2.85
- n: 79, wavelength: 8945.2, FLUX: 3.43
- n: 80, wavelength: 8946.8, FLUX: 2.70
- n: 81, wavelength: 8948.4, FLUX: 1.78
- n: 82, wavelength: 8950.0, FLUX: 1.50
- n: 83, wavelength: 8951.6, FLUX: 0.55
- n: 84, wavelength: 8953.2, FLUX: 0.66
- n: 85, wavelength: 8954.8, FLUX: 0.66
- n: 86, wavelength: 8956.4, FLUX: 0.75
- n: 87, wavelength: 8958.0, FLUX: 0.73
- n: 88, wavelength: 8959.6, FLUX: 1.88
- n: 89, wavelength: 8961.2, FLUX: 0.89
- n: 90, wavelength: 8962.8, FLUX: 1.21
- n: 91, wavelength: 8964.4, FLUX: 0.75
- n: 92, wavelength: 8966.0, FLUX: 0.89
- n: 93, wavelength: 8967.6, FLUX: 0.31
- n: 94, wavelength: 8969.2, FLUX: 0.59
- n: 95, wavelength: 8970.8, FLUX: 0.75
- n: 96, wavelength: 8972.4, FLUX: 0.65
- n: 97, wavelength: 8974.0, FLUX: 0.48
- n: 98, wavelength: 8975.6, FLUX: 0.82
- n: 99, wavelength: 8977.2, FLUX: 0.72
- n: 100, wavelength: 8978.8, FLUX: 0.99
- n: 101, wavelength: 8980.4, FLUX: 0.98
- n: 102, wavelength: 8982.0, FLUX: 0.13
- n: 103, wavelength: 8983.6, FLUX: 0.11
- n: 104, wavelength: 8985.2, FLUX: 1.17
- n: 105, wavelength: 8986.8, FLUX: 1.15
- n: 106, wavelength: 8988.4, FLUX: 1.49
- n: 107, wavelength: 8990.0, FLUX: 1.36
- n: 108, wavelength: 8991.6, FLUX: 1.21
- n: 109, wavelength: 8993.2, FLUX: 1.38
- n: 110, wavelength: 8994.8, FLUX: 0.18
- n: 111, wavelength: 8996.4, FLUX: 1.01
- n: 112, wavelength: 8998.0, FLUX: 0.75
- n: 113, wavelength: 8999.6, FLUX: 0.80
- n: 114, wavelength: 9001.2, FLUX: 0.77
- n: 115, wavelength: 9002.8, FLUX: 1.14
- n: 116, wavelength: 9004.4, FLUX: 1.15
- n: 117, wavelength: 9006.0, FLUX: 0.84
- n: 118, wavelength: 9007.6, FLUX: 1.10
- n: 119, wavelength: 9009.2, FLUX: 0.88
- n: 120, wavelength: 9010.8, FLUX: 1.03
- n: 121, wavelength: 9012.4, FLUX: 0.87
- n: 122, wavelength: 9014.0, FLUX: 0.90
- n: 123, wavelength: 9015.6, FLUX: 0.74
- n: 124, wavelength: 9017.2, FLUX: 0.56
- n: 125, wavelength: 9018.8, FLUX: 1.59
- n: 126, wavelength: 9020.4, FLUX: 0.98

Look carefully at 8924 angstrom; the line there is [S II] 6716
